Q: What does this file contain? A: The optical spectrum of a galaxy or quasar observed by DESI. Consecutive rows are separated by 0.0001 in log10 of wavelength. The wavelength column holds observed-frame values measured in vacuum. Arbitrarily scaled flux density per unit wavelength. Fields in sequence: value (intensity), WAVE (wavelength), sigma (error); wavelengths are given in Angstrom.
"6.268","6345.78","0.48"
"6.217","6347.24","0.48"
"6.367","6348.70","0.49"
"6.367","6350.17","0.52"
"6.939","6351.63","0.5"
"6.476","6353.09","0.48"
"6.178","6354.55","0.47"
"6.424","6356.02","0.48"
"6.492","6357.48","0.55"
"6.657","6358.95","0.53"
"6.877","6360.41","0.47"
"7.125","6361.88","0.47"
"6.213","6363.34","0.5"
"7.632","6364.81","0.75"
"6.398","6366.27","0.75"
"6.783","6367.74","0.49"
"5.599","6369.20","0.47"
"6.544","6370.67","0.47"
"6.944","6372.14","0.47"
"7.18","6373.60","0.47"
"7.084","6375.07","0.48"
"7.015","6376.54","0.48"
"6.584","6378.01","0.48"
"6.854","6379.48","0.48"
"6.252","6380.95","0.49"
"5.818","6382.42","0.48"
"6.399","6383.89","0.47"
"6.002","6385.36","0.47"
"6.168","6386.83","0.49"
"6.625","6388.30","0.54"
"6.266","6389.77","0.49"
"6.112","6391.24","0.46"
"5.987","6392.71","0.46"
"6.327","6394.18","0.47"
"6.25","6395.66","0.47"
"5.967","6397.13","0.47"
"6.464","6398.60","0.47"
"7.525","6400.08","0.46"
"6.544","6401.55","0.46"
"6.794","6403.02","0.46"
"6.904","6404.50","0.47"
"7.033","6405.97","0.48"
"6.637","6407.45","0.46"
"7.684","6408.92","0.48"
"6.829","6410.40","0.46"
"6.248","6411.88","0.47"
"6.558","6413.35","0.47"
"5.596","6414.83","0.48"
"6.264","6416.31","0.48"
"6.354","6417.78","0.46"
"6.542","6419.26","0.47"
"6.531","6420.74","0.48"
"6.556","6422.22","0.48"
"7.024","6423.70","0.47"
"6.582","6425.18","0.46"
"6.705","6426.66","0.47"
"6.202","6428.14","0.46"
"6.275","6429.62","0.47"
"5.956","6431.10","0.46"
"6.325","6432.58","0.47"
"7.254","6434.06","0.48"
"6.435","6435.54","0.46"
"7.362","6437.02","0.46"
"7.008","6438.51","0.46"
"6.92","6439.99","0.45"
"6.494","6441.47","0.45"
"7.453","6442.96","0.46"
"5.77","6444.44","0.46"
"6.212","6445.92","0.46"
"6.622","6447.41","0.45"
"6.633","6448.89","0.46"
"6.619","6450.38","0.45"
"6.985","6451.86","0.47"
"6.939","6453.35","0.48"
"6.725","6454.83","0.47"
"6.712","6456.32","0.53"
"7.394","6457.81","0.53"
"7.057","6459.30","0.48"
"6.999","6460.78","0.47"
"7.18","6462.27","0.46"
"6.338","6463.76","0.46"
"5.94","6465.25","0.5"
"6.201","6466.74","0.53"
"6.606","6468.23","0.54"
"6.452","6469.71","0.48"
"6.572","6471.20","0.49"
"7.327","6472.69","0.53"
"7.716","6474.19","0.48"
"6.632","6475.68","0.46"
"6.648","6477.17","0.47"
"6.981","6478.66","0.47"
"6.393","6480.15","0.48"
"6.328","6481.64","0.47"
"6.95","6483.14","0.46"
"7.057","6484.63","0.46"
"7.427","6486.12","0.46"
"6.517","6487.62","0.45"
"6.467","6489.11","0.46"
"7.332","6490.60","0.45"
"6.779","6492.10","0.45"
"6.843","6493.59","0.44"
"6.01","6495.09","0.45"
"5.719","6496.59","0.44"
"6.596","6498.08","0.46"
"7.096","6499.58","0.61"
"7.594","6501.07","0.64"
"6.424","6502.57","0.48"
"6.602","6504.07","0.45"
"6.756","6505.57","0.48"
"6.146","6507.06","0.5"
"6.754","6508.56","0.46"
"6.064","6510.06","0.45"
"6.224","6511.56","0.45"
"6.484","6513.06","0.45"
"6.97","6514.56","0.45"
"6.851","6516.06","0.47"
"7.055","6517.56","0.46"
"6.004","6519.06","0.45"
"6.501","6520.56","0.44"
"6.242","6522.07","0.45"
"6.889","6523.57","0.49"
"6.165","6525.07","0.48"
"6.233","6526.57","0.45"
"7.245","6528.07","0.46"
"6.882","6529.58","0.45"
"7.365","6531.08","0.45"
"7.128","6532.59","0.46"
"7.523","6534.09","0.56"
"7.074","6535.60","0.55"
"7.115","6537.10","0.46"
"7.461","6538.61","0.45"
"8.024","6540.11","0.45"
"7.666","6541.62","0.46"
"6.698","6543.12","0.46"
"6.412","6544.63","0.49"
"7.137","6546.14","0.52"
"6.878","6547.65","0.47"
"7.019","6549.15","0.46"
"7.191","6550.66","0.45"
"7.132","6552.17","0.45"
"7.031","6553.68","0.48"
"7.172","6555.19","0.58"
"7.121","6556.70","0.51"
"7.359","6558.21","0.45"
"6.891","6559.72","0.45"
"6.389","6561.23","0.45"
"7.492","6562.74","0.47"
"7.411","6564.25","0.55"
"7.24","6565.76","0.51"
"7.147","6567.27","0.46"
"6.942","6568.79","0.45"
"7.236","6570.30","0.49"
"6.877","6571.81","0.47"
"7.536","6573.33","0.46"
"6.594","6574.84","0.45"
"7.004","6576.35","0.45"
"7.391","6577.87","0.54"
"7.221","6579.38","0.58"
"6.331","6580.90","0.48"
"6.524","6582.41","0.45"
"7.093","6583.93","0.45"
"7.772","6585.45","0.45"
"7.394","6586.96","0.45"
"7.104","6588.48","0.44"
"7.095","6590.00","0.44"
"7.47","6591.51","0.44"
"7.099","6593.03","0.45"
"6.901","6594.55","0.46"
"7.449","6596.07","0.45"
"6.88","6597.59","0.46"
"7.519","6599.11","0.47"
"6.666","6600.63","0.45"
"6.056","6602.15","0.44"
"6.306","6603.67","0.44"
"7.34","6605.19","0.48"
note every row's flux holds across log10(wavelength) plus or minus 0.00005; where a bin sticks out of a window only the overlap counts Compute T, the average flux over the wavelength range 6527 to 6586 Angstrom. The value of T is 7.11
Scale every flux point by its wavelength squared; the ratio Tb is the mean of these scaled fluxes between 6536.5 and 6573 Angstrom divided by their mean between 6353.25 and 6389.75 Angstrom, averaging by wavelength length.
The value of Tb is 1.15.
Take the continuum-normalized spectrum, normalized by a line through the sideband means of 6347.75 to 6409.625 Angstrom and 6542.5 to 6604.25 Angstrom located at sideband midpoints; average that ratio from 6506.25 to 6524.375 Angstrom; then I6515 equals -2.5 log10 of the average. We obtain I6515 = 0.06 mag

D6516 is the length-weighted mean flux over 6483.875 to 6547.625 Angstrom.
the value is 6.8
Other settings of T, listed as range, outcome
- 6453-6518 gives 6.72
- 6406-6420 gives 6.55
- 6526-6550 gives 7.12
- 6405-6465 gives 6.67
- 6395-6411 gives 6.79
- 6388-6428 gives 6.55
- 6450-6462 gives 6.95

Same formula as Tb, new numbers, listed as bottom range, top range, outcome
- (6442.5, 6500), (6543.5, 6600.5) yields 1.09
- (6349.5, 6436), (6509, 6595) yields 1.12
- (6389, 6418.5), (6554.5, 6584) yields 1.14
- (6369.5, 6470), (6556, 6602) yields 1.13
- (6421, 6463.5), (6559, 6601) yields 1.10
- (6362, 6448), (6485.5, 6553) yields 1.08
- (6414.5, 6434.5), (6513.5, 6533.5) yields 1.08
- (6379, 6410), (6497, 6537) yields 1.07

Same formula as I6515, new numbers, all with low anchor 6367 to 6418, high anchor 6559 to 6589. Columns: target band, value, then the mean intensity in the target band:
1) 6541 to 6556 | 0.00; 7.03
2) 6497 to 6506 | 0.01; 6.81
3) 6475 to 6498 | 0.02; 6.67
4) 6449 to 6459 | -0.03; 6.88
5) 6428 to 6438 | 0.01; 6.58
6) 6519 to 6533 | 0.04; 6.68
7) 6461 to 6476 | 0.01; 6.71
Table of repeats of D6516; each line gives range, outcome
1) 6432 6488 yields 6.77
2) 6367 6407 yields 6.52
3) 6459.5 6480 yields 6.74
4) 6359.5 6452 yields 6.58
